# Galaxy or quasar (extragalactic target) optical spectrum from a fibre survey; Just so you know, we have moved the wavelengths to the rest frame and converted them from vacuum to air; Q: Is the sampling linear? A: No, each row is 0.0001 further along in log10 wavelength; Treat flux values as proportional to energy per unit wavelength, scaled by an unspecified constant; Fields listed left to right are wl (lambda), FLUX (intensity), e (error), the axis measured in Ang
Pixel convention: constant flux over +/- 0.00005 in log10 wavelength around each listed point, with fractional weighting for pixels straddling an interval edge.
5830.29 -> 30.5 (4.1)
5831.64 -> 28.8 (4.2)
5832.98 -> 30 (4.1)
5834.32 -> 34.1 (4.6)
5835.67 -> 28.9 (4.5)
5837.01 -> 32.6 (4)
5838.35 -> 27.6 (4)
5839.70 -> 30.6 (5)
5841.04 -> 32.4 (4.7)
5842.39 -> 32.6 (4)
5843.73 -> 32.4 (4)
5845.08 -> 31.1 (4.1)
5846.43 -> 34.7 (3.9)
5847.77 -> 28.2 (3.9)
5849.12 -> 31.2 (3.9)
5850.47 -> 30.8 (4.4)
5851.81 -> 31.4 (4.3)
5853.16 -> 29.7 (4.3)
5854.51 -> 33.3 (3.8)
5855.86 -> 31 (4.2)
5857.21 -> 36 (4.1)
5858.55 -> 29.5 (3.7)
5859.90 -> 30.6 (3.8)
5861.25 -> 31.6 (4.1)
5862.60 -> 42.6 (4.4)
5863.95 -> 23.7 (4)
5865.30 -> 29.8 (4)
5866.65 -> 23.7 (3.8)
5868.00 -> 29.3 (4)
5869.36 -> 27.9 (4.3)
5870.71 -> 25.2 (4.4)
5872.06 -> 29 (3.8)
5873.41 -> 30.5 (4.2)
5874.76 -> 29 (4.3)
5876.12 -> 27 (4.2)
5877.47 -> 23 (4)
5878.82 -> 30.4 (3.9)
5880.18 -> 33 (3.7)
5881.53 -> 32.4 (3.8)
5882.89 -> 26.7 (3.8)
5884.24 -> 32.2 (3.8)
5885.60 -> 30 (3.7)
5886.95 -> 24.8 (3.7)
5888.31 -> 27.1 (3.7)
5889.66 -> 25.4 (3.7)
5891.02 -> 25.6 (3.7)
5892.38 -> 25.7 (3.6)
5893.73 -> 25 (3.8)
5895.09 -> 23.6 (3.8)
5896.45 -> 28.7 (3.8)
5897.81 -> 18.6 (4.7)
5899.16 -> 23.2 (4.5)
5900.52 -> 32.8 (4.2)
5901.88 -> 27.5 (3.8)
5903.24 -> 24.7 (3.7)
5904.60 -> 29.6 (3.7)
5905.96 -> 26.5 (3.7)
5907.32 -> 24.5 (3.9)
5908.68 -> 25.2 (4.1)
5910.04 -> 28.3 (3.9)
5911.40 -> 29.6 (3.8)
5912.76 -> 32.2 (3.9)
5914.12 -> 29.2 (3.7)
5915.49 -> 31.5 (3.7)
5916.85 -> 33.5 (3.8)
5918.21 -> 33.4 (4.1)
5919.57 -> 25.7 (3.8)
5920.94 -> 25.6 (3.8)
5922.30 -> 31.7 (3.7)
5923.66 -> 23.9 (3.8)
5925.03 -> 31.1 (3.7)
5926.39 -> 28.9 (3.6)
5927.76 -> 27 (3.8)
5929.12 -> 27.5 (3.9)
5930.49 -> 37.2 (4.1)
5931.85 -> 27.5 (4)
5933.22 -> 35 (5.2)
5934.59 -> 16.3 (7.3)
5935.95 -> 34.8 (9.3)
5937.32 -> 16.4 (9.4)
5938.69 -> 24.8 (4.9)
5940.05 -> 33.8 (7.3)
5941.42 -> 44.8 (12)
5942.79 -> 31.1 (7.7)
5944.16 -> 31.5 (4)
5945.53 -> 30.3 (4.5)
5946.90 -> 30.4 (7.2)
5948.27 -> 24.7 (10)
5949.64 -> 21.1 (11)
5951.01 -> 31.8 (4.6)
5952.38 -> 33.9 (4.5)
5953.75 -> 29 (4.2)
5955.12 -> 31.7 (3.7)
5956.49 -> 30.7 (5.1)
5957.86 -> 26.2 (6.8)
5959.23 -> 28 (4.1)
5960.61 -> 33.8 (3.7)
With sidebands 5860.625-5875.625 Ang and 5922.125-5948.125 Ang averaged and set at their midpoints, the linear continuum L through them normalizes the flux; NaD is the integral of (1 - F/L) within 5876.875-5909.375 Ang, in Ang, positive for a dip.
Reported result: 2.68 Ang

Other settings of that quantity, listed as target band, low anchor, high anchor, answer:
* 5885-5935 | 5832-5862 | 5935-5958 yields 4.3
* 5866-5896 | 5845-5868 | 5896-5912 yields 1.2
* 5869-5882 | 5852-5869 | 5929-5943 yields 0.8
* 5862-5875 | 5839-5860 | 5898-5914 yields 0.5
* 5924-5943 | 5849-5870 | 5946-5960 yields -0.3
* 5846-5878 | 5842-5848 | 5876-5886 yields 0.9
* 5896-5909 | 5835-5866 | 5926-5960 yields 1.8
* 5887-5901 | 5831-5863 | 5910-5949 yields 2.3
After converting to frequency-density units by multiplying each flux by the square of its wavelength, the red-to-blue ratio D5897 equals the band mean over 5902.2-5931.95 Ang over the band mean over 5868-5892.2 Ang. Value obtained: 1.0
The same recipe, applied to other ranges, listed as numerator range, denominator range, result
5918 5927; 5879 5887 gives 0.95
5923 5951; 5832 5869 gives 0.96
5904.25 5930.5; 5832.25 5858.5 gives 0.94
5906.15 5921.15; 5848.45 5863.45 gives 0.91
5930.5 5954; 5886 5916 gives 1.12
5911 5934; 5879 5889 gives 1.03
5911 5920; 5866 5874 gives 1.14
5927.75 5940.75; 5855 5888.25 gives 0.97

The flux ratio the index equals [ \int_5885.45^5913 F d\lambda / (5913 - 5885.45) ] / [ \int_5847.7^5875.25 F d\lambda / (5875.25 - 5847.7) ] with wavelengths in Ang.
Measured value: 0.9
